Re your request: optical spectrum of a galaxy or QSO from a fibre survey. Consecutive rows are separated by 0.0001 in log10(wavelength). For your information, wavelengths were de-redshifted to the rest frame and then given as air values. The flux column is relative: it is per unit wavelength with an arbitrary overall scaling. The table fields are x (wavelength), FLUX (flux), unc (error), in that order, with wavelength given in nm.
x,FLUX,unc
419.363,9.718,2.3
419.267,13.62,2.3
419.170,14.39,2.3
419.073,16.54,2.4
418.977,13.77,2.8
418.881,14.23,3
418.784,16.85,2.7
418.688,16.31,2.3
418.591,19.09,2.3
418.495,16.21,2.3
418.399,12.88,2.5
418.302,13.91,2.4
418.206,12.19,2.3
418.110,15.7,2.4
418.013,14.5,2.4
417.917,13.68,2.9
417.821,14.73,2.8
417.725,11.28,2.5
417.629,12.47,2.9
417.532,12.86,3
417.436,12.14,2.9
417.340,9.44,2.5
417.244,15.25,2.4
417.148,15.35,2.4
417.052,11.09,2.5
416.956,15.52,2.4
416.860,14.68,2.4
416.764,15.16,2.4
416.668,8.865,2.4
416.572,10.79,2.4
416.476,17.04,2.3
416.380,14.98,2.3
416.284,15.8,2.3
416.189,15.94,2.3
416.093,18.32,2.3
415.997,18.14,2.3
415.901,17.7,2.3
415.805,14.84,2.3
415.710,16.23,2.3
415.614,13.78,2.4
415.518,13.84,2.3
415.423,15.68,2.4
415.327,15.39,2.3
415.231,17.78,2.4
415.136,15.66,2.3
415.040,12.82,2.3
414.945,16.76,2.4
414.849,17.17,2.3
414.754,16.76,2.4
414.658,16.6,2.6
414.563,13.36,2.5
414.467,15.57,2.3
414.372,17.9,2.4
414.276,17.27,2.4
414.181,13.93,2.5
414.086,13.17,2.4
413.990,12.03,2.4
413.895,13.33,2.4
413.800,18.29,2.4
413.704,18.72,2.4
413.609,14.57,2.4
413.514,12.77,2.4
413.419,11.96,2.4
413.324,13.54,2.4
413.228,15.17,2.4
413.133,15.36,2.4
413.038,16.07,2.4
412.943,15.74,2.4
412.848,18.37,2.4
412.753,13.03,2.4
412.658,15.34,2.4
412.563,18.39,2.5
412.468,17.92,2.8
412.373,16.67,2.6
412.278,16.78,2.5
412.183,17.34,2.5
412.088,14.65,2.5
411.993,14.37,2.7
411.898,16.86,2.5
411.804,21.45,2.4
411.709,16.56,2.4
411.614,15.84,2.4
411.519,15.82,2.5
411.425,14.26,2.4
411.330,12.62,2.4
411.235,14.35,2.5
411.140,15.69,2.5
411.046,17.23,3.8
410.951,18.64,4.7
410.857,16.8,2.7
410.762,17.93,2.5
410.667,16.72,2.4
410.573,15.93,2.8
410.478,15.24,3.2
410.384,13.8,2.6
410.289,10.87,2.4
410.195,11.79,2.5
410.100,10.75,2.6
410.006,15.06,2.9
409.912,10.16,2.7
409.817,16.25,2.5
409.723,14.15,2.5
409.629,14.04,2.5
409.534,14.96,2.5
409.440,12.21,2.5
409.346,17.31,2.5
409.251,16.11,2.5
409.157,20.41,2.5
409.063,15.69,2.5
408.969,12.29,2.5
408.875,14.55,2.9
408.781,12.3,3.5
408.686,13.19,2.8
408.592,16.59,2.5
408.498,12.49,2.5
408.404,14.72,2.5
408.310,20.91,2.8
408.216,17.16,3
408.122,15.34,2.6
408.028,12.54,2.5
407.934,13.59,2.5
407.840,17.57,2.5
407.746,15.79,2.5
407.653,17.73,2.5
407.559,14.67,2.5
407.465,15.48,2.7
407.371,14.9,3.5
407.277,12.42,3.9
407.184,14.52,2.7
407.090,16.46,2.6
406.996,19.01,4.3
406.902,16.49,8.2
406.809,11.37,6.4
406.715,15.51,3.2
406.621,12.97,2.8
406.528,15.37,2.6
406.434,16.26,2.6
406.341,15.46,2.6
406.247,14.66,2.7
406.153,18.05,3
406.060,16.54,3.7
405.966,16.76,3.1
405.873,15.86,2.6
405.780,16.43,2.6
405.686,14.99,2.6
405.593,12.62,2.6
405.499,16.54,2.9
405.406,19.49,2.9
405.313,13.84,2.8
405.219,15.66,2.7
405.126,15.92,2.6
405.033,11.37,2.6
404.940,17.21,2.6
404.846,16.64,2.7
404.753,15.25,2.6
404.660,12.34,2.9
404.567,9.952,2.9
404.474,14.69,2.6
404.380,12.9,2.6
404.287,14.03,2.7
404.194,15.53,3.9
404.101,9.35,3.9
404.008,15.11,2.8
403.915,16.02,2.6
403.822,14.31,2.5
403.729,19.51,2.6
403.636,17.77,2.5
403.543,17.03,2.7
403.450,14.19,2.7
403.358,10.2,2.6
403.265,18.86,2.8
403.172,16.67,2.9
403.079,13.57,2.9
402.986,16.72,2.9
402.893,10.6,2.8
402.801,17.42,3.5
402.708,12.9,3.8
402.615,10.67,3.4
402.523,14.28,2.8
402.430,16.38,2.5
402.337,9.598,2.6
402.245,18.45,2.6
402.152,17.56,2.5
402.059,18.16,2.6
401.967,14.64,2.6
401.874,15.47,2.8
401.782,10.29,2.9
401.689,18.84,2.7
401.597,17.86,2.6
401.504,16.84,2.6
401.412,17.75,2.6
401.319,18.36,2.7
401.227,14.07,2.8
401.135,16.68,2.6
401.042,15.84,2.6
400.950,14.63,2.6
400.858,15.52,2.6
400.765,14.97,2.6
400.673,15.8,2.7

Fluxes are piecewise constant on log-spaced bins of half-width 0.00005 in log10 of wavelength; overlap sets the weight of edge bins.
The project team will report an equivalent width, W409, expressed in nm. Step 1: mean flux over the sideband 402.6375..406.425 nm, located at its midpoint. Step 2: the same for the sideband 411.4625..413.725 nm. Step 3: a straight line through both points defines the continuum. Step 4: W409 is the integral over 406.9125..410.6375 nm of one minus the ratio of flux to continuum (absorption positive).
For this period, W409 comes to 0.16 nm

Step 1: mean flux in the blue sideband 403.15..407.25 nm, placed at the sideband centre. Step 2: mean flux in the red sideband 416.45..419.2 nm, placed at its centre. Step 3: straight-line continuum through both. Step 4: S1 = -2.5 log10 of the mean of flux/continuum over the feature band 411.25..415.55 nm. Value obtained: -0.09 mag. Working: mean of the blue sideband 15.2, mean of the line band 15.6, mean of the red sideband 14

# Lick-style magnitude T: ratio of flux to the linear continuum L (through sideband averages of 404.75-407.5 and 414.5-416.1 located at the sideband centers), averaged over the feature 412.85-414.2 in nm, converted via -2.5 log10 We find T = 0.07 mag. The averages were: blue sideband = 15.5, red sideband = 15.9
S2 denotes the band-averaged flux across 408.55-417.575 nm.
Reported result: 15.1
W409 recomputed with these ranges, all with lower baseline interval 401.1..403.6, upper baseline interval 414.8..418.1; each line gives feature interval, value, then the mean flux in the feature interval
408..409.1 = 0.01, 14.8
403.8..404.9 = 0.10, 13.8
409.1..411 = 0.00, 15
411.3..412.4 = -0.10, 16.1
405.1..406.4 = -0.07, 15.9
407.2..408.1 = 0.01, 15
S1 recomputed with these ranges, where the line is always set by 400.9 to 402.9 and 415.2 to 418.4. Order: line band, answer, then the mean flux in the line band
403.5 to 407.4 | 0.000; 15.2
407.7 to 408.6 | -0.046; 15.6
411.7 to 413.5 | -0.096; 16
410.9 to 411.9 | -0.109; 16.3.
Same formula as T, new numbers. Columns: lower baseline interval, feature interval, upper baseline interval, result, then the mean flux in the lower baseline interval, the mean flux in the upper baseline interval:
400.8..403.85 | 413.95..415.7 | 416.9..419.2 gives -0.06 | 15.5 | 14.2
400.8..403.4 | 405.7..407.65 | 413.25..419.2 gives -0.02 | 15.3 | 14.8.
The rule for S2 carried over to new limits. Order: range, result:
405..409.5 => 15.4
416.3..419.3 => 14.1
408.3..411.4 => 14.8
